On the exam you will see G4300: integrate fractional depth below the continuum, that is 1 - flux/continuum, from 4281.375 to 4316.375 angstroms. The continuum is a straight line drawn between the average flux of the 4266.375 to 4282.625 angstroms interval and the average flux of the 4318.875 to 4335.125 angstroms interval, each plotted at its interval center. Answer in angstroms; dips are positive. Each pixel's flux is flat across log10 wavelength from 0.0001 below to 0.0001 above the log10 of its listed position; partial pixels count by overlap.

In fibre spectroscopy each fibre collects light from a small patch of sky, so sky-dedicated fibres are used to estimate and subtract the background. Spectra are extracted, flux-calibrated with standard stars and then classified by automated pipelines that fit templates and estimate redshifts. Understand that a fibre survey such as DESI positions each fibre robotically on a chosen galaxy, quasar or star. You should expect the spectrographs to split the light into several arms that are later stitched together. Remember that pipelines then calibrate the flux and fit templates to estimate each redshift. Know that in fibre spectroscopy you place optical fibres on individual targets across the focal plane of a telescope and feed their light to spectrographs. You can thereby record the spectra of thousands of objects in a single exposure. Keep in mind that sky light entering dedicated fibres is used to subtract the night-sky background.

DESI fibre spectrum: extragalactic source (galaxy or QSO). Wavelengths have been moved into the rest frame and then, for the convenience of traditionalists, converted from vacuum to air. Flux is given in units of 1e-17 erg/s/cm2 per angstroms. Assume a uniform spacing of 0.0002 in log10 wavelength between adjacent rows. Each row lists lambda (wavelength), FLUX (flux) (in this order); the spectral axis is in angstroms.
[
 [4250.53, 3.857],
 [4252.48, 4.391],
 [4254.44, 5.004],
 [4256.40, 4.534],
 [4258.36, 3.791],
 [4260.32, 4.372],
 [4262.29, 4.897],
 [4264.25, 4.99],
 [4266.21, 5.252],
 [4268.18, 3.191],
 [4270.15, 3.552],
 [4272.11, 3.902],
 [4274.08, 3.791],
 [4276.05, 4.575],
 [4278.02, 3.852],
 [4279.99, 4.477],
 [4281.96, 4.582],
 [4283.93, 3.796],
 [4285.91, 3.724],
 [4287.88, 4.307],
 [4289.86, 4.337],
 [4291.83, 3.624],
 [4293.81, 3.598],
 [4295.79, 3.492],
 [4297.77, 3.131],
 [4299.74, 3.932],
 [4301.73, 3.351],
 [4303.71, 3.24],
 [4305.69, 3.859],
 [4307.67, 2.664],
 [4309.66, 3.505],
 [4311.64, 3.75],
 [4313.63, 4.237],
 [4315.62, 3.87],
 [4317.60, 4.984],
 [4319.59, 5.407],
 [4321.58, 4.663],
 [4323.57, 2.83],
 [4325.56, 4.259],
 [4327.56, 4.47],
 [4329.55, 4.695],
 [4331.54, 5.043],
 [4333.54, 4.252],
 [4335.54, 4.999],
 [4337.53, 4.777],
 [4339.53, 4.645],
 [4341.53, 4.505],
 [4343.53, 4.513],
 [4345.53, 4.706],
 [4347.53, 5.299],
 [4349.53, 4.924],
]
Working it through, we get 4.28 angstroms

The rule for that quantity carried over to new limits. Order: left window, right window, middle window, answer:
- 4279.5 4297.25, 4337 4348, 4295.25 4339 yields 2.94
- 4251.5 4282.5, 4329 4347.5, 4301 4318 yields 3.28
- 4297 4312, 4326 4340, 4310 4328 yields -0.83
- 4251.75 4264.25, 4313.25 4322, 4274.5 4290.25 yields 1.38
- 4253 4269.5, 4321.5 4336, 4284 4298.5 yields 2.19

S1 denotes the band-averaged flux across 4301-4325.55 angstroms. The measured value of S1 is 3.89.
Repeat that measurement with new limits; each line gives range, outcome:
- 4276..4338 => 4.06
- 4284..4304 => 3.69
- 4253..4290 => 4.26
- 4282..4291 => 4.09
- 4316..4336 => 4.53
